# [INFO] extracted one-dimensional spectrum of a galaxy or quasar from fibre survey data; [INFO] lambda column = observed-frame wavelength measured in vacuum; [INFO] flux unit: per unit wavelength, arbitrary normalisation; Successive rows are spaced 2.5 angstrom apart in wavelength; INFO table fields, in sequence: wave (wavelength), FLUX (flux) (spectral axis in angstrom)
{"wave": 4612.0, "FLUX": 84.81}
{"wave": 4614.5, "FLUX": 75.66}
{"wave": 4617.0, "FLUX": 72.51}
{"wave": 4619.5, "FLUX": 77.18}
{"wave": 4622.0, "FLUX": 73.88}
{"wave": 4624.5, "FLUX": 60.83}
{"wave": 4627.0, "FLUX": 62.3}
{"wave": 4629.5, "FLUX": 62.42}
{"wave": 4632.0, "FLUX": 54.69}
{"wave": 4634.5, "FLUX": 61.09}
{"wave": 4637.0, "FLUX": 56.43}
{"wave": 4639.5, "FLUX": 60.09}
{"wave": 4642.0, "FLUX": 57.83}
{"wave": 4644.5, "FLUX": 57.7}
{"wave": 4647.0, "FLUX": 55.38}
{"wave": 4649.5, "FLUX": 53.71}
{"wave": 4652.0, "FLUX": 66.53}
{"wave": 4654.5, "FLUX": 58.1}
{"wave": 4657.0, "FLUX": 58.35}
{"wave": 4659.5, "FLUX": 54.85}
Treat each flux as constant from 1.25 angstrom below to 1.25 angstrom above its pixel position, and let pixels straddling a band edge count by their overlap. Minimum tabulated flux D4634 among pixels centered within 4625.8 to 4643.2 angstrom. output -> 54.69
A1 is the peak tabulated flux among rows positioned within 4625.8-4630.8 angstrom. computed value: 62.42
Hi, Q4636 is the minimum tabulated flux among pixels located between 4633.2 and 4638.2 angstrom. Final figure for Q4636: 56.43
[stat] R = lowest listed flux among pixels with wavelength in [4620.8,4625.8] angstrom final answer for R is 60.83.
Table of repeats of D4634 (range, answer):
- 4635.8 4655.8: 53.71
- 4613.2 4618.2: 72.51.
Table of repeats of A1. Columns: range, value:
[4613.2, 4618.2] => 75.66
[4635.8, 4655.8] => 66.53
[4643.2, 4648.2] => 57.7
